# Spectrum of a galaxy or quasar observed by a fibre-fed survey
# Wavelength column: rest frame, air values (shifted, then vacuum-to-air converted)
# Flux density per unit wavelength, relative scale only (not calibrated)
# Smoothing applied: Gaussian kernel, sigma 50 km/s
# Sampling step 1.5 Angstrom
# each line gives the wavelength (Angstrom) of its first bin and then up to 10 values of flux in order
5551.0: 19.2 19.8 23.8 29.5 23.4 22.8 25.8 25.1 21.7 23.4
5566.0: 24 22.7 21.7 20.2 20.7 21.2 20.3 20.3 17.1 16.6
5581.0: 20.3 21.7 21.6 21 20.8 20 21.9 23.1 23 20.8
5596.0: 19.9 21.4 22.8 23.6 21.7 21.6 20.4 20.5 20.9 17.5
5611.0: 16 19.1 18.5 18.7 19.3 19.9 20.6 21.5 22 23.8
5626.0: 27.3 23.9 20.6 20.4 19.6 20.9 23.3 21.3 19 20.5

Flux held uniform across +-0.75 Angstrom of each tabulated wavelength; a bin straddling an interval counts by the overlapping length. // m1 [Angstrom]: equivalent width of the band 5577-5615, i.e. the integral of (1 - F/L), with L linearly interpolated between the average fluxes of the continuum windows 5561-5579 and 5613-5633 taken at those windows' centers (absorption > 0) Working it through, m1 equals 1.52 Angstrom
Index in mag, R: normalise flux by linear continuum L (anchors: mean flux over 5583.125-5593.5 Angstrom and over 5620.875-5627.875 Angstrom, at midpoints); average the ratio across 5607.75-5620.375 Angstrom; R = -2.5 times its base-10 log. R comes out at 0.22 mag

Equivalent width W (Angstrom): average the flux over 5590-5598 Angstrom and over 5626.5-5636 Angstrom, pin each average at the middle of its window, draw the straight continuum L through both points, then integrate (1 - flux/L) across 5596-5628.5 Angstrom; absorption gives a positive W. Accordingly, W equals 1.0 Angstrom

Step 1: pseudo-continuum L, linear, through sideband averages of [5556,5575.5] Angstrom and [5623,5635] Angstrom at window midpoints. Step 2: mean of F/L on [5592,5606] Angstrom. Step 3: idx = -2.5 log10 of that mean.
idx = 0.04 mag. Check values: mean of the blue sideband 22.7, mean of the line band 21.7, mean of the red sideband 22.4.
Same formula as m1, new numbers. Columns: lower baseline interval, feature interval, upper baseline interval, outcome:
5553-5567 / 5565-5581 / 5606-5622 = 1.8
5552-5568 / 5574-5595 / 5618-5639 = 2.3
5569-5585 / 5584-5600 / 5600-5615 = -1.2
